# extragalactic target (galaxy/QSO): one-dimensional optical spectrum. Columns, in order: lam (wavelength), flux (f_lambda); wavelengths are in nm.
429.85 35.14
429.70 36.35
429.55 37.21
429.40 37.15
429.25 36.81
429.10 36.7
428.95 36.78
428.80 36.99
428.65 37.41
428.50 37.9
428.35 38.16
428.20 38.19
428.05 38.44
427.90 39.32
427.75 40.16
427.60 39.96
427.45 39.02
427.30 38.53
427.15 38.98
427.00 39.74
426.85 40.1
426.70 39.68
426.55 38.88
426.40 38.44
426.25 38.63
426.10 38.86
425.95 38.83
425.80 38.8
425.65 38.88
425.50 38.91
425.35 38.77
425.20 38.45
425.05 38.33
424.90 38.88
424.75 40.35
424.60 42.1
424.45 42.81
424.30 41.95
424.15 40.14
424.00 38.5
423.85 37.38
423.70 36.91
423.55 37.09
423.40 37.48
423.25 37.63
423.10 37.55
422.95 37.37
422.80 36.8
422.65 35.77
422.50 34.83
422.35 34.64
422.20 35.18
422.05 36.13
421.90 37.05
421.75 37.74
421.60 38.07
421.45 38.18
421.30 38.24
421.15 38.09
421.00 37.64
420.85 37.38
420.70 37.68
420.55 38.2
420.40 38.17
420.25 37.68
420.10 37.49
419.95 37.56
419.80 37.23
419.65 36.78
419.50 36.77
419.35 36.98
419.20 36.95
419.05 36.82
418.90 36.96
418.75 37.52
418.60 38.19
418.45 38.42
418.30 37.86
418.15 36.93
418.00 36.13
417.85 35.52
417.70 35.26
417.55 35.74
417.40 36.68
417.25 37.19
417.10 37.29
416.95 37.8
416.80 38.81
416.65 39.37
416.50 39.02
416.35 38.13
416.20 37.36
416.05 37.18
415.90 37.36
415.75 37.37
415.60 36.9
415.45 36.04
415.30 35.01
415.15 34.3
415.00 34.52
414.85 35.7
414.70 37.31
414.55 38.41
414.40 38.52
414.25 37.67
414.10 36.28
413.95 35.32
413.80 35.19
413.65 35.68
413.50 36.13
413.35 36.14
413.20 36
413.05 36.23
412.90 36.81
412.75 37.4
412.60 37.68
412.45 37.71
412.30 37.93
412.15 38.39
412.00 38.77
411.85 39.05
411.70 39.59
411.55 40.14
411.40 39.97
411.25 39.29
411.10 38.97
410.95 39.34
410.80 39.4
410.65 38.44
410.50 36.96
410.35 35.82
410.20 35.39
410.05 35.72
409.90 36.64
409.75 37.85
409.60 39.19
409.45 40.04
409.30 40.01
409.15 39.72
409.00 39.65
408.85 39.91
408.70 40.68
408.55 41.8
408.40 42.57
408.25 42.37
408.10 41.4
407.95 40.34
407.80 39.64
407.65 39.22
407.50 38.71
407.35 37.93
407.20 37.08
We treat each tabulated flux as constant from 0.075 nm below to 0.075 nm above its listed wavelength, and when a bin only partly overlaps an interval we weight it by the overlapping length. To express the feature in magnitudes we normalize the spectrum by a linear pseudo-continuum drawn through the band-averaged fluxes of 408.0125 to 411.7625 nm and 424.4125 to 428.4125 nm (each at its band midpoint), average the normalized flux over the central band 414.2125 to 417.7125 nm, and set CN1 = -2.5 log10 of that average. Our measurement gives 0.06 mag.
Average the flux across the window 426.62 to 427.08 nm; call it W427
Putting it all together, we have 39.8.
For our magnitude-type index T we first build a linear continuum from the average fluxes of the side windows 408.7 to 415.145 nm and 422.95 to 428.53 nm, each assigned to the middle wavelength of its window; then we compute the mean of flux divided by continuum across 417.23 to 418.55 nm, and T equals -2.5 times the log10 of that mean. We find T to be 0.05 mag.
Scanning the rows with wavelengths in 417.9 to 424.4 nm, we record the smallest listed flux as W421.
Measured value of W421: 34.64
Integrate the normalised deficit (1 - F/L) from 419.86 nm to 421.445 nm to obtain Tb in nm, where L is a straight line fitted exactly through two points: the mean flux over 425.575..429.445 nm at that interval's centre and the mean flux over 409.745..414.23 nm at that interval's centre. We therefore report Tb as 0.01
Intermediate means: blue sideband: 37.5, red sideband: 38.5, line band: 37.8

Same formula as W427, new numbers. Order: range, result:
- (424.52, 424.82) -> 41.3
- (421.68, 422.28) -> 36.5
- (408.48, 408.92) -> 40.8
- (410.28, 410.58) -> 36.4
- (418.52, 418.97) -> 37.6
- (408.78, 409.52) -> 39.9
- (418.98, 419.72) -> 36.9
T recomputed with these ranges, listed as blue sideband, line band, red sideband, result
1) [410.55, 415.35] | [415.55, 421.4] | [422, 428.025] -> 0.015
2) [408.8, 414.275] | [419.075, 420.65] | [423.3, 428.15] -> 0.036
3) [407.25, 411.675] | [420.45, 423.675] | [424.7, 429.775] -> 0.046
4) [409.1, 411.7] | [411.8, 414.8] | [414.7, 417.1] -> 0.017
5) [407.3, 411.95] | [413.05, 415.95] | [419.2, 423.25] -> 0.060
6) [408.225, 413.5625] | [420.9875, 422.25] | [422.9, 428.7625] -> 0.040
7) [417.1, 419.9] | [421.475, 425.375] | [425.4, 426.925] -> 0.008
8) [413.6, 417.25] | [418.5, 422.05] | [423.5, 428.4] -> 0.013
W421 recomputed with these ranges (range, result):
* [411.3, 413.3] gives 36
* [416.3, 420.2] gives 35.26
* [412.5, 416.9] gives 34.3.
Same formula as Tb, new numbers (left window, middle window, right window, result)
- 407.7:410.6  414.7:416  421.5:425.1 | 0.090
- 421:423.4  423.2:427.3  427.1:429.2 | -0.159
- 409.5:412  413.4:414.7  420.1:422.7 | 0.042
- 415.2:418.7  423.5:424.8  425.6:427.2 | -0.037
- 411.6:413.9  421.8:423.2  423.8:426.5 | 0.099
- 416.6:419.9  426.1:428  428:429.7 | -0.098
